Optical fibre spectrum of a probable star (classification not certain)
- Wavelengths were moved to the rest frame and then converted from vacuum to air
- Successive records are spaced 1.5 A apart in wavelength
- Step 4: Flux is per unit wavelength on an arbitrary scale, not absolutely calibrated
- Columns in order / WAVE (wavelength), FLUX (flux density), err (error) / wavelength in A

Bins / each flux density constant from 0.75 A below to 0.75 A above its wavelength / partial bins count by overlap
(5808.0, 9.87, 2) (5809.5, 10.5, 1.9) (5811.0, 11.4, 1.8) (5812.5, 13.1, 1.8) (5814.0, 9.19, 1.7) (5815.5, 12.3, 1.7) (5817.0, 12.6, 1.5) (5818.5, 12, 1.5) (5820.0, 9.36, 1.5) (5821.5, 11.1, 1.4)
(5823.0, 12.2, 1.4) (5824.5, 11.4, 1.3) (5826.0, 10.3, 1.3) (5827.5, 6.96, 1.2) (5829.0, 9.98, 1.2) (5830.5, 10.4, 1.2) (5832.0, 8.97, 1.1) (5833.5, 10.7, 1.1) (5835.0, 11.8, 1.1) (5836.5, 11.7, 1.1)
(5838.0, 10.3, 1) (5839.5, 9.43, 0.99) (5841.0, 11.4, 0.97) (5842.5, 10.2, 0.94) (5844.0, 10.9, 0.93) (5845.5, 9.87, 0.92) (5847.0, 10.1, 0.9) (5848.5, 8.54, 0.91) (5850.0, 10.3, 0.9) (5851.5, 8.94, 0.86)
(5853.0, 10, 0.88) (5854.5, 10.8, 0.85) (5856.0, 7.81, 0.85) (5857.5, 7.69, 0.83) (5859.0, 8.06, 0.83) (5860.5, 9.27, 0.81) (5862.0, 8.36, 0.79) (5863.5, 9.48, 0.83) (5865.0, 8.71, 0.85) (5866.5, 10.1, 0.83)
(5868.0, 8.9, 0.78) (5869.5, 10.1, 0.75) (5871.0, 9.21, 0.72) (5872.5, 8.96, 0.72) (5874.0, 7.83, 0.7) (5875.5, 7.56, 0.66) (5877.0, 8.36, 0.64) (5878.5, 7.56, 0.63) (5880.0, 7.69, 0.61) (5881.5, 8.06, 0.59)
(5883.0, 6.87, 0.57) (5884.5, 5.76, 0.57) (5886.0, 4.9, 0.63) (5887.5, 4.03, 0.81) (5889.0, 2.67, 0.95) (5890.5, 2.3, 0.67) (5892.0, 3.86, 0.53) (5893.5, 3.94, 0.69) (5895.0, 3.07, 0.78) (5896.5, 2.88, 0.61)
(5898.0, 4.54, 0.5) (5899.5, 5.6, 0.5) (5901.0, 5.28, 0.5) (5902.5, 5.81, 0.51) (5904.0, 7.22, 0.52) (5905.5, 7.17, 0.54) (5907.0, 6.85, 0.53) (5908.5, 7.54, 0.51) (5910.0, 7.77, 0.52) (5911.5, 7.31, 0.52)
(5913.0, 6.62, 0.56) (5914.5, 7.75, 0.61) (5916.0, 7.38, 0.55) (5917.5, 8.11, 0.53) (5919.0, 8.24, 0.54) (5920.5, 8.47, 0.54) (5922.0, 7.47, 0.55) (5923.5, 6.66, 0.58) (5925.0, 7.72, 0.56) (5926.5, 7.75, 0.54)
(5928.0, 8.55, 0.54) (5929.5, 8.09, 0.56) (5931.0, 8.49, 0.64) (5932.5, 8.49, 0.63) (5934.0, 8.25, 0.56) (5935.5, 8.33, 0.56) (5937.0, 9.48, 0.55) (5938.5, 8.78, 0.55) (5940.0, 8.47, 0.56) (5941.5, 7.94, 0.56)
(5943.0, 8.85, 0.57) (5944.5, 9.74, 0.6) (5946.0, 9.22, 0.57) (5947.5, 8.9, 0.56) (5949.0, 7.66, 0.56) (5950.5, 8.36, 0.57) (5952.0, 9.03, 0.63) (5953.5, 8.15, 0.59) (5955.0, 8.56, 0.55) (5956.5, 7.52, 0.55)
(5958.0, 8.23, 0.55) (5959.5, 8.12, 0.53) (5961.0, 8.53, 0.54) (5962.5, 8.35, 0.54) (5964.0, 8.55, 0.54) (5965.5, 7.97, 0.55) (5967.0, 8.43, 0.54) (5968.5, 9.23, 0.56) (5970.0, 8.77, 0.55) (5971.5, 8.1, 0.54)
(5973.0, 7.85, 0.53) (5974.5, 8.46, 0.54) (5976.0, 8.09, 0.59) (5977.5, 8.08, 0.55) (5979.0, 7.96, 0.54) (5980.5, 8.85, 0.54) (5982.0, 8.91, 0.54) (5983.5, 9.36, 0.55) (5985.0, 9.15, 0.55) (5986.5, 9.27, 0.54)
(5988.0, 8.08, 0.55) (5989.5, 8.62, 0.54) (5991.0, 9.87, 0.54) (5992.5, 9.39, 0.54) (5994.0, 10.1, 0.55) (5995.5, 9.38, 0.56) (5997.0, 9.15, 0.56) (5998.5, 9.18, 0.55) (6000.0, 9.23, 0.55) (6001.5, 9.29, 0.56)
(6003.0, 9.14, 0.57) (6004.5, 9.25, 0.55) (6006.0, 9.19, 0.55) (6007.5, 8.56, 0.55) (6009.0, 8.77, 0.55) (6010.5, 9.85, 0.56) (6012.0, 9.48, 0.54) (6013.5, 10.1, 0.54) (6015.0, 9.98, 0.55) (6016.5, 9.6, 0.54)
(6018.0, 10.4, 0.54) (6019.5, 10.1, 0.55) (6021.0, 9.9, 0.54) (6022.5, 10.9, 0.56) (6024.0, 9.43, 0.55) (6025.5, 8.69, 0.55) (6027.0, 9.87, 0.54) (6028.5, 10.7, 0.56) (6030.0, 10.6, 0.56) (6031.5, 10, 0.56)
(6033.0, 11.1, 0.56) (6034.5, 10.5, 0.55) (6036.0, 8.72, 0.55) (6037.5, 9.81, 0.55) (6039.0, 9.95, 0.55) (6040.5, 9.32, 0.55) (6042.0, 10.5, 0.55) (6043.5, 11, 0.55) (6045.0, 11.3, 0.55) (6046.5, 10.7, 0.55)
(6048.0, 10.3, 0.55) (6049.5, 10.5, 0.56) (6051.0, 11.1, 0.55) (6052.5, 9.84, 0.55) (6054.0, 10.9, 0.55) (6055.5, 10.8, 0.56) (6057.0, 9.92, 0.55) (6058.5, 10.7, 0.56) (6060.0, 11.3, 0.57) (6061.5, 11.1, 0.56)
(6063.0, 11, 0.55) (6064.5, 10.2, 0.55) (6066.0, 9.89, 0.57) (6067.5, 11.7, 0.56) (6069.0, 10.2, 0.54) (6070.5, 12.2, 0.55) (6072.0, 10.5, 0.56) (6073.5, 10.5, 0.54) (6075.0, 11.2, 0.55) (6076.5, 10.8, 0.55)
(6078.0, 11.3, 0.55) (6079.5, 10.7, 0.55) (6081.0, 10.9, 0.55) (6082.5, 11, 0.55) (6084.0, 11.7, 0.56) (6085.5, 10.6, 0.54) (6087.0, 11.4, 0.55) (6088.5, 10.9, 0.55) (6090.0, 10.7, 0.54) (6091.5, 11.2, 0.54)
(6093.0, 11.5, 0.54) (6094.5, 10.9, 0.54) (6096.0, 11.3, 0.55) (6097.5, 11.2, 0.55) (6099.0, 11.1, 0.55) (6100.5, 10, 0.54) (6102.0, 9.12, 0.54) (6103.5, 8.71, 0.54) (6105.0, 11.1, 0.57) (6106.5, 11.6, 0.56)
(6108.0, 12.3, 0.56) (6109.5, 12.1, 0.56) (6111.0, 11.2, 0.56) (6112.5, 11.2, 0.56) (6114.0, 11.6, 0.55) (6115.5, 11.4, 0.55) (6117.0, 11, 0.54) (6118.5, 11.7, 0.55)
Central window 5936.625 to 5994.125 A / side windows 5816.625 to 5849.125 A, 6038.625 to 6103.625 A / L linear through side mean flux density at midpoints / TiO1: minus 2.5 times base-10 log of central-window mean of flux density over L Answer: 0.23 mag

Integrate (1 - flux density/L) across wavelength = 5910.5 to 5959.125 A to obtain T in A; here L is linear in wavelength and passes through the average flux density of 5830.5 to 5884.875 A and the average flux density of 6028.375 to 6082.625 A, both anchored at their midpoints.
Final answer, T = 7.8 A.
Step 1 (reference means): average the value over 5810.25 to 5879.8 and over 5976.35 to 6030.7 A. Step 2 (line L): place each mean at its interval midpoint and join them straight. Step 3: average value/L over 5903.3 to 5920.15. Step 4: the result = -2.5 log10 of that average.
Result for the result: 0.28 mag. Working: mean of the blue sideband 9.86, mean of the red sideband 9.39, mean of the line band 7.48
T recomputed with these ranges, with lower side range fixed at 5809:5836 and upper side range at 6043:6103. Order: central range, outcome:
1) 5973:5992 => 3.7 A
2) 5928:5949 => 4.2 A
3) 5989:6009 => 2.9 A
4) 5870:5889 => 6.5 A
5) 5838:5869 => 3.8 A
